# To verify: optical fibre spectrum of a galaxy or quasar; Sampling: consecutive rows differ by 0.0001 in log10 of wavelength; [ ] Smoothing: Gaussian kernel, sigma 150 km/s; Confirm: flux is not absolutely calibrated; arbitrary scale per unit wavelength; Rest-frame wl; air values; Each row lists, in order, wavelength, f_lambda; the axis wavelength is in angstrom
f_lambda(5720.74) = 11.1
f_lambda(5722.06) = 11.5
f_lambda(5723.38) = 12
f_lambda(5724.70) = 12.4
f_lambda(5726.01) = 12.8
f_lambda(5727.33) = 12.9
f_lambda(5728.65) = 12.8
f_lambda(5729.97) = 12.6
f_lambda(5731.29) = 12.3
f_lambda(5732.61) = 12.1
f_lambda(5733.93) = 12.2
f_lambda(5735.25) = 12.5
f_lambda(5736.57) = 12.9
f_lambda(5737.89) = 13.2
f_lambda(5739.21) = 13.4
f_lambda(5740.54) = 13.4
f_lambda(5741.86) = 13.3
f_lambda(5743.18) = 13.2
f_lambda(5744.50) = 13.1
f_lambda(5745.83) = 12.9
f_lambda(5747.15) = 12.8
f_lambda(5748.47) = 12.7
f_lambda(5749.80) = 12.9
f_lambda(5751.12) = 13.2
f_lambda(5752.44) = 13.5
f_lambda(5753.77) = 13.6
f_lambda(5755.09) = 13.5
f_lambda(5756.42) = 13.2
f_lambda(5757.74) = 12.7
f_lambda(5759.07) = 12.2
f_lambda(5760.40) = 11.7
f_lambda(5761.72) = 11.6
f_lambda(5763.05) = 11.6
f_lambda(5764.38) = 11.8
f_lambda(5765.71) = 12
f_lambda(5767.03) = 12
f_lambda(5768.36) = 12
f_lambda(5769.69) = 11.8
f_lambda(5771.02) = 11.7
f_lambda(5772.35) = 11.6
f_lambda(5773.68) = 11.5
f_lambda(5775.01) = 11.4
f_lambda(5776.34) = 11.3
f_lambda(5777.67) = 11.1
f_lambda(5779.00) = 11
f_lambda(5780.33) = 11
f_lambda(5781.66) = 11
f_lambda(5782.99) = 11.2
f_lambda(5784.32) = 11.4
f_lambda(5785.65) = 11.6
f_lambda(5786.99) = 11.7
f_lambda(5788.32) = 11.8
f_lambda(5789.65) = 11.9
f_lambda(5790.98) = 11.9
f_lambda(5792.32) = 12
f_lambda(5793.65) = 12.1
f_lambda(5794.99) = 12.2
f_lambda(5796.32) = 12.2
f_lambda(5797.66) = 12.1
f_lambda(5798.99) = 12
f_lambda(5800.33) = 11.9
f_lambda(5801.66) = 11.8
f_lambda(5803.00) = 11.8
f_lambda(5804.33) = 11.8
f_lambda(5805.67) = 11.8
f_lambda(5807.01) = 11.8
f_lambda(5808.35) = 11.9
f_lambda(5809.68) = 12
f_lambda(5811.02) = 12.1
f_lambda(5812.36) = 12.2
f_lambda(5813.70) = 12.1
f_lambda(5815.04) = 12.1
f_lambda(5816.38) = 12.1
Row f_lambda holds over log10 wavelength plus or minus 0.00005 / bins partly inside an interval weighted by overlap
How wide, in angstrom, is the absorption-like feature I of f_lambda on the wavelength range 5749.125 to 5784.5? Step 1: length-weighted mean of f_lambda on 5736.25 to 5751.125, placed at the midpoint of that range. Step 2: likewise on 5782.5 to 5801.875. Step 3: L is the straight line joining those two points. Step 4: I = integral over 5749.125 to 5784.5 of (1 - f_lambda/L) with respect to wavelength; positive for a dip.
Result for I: 1.5 angstrom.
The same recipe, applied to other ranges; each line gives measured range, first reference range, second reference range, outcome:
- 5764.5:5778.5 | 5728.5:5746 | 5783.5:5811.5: 0.8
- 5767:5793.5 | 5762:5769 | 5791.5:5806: 0.8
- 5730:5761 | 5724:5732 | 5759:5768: -1.7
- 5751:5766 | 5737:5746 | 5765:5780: -0.3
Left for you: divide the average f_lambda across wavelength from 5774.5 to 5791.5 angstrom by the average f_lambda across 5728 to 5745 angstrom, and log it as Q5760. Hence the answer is 0.89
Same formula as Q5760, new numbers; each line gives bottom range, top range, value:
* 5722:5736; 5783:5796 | 0.95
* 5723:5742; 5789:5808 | 0.94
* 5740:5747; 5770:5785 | 0.86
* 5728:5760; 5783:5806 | 0.92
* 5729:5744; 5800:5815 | 0.93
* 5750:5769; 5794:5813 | 0.96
